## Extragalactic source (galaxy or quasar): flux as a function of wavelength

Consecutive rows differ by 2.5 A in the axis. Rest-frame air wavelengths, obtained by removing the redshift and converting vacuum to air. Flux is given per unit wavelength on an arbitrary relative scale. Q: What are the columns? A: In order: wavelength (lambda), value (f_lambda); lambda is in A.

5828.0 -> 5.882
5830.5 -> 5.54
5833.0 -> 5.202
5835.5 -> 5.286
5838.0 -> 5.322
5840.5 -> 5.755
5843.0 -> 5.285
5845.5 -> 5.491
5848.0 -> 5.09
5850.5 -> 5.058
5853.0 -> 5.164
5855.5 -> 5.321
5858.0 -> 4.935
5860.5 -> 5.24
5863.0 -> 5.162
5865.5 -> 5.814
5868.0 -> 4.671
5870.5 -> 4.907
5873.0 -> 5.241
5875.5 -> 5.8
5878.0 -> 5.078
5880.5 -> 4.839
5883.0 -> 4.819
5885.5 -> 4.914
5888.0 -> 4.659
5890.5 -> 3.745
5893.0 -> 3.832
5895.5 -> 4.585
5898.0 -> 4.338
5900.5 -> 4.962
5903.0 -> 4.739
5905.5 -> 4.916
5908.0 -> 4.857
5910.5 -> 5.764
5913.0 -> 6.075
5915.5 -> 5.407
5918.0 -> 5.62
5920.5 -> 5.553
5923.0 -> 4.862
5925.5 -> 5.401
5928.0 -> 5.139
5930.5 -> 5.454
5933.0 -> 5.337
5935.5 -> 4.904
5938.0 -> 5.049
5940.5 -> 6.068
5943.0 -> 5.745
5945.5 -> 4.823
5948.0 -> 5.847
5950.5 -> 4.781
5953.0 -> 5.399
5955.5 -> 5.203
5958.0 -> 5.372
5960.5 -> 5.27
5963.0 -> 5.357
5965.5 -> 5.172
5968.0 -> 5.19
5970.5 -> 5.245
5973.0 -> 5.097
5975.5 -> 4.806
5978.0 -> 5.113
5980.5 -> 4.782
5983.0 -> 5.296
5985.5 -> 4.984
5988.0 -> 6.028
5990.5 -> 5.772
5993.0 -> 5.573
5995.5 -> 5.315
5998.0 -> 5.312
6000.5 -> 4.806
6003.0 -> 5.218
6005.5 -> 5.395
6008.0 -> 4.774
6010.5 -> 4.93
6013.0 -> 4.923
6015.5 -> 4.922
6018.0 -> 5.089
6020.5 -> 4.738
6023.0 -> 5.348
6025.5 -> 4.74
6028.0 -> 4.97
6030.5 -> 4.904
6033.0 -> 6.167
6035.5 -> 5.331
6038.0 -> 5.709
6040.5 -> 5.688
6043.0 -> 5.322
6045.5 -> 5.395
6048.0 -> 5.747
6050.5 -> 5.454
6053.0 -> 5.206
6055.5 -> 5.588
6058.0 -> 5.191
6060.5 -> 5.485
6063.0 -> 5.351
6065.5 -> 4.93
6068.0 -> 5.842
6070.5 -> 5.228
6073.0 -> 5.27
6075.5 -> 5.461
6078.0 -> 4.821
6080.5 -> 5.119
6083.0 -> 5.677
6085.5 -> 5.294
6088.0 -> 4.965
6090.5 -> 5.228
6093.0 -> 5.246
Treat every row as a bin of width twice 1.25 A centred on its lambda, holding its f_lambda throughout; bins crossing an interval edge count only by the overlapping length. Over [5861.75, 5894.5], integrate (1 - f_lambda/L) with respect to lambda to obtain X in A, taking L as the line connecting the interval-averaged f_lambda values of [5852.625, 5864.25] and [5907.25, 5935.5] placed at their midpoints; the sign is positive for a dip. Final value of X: 2.20 A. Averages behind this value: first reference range 5.16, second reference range 5.39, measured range 4.88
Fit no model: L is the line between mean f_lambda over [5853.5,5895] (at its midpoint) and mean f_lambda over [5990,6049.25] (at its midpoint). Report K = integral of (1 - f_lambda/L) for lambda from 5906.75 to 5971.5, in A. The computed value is -3.4 A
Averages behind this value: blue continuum 4.93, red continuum 5.25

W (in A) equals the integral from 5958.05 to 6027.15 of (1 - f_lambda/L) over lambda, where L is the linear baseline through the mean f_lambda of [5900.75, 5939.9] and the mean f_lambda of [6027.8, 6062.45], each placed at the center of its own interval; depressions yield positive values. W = 2.8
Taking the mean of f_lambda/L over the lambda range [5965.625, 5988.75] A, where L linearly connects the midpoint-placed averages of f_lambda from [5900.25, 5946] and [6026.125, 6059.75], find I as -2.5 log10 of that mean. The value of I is 0.04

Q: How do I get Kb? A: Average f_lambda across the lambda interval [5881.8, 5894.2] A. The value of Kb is 4.39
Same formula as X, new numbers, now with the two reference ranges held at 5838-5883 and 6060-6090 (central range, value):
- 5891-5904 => 2.0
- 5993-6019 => 0.8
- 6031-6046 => -0.9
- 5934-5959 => -0.4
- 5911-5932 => -0.9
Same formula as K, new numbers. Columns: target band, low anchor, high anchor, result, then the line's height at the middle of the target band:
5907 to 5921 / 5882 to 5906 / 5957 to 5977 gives -2.5 A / 4.71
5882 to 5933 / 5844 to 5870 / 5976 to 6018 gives 1.9 A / 5.19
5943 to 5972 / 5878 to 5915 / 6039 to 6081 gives -1.4 A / 5.02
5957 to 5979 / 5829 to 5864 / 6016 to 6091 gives 0.5 A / 5.3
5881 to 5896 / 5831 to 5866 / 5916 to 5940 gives 2.4 A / 5.29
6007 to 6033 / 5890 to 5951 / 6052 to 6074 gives 1.4 A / 5.28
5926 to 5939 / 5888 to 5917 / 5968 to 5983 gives -0.7 A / 4.92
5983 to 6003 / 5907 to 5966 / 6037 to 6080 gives 0.0 A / 5.37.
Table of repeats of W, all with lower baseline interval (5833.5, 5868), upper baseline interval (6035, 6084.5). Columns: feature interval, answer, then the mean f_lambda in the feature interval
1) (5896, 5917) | 0.75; 5.12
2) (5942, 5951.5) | 0.05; 5.3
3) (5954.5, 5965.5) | 0.10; 5.29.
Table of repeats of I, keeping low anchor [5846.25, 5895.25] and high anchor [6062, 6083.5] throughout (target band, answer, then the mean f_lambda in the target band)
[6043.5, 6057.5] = -0.04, 5.45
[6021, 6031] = 0.05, 4.98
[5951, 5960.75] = -0.04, 5.27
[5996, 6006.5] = 0.00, 5.19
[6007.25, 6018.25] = 0.06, 4.92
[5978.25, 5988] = 0.00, 5.16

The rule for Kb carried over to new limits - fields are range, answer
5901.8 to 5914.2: 5.27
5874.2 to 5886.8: 5.09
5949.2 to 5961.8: 5.21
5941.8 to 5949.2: 5.47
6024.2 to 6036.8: 5.22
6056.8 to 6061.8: 5.34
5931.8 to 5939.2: 5.1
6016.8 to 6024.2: 5.06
